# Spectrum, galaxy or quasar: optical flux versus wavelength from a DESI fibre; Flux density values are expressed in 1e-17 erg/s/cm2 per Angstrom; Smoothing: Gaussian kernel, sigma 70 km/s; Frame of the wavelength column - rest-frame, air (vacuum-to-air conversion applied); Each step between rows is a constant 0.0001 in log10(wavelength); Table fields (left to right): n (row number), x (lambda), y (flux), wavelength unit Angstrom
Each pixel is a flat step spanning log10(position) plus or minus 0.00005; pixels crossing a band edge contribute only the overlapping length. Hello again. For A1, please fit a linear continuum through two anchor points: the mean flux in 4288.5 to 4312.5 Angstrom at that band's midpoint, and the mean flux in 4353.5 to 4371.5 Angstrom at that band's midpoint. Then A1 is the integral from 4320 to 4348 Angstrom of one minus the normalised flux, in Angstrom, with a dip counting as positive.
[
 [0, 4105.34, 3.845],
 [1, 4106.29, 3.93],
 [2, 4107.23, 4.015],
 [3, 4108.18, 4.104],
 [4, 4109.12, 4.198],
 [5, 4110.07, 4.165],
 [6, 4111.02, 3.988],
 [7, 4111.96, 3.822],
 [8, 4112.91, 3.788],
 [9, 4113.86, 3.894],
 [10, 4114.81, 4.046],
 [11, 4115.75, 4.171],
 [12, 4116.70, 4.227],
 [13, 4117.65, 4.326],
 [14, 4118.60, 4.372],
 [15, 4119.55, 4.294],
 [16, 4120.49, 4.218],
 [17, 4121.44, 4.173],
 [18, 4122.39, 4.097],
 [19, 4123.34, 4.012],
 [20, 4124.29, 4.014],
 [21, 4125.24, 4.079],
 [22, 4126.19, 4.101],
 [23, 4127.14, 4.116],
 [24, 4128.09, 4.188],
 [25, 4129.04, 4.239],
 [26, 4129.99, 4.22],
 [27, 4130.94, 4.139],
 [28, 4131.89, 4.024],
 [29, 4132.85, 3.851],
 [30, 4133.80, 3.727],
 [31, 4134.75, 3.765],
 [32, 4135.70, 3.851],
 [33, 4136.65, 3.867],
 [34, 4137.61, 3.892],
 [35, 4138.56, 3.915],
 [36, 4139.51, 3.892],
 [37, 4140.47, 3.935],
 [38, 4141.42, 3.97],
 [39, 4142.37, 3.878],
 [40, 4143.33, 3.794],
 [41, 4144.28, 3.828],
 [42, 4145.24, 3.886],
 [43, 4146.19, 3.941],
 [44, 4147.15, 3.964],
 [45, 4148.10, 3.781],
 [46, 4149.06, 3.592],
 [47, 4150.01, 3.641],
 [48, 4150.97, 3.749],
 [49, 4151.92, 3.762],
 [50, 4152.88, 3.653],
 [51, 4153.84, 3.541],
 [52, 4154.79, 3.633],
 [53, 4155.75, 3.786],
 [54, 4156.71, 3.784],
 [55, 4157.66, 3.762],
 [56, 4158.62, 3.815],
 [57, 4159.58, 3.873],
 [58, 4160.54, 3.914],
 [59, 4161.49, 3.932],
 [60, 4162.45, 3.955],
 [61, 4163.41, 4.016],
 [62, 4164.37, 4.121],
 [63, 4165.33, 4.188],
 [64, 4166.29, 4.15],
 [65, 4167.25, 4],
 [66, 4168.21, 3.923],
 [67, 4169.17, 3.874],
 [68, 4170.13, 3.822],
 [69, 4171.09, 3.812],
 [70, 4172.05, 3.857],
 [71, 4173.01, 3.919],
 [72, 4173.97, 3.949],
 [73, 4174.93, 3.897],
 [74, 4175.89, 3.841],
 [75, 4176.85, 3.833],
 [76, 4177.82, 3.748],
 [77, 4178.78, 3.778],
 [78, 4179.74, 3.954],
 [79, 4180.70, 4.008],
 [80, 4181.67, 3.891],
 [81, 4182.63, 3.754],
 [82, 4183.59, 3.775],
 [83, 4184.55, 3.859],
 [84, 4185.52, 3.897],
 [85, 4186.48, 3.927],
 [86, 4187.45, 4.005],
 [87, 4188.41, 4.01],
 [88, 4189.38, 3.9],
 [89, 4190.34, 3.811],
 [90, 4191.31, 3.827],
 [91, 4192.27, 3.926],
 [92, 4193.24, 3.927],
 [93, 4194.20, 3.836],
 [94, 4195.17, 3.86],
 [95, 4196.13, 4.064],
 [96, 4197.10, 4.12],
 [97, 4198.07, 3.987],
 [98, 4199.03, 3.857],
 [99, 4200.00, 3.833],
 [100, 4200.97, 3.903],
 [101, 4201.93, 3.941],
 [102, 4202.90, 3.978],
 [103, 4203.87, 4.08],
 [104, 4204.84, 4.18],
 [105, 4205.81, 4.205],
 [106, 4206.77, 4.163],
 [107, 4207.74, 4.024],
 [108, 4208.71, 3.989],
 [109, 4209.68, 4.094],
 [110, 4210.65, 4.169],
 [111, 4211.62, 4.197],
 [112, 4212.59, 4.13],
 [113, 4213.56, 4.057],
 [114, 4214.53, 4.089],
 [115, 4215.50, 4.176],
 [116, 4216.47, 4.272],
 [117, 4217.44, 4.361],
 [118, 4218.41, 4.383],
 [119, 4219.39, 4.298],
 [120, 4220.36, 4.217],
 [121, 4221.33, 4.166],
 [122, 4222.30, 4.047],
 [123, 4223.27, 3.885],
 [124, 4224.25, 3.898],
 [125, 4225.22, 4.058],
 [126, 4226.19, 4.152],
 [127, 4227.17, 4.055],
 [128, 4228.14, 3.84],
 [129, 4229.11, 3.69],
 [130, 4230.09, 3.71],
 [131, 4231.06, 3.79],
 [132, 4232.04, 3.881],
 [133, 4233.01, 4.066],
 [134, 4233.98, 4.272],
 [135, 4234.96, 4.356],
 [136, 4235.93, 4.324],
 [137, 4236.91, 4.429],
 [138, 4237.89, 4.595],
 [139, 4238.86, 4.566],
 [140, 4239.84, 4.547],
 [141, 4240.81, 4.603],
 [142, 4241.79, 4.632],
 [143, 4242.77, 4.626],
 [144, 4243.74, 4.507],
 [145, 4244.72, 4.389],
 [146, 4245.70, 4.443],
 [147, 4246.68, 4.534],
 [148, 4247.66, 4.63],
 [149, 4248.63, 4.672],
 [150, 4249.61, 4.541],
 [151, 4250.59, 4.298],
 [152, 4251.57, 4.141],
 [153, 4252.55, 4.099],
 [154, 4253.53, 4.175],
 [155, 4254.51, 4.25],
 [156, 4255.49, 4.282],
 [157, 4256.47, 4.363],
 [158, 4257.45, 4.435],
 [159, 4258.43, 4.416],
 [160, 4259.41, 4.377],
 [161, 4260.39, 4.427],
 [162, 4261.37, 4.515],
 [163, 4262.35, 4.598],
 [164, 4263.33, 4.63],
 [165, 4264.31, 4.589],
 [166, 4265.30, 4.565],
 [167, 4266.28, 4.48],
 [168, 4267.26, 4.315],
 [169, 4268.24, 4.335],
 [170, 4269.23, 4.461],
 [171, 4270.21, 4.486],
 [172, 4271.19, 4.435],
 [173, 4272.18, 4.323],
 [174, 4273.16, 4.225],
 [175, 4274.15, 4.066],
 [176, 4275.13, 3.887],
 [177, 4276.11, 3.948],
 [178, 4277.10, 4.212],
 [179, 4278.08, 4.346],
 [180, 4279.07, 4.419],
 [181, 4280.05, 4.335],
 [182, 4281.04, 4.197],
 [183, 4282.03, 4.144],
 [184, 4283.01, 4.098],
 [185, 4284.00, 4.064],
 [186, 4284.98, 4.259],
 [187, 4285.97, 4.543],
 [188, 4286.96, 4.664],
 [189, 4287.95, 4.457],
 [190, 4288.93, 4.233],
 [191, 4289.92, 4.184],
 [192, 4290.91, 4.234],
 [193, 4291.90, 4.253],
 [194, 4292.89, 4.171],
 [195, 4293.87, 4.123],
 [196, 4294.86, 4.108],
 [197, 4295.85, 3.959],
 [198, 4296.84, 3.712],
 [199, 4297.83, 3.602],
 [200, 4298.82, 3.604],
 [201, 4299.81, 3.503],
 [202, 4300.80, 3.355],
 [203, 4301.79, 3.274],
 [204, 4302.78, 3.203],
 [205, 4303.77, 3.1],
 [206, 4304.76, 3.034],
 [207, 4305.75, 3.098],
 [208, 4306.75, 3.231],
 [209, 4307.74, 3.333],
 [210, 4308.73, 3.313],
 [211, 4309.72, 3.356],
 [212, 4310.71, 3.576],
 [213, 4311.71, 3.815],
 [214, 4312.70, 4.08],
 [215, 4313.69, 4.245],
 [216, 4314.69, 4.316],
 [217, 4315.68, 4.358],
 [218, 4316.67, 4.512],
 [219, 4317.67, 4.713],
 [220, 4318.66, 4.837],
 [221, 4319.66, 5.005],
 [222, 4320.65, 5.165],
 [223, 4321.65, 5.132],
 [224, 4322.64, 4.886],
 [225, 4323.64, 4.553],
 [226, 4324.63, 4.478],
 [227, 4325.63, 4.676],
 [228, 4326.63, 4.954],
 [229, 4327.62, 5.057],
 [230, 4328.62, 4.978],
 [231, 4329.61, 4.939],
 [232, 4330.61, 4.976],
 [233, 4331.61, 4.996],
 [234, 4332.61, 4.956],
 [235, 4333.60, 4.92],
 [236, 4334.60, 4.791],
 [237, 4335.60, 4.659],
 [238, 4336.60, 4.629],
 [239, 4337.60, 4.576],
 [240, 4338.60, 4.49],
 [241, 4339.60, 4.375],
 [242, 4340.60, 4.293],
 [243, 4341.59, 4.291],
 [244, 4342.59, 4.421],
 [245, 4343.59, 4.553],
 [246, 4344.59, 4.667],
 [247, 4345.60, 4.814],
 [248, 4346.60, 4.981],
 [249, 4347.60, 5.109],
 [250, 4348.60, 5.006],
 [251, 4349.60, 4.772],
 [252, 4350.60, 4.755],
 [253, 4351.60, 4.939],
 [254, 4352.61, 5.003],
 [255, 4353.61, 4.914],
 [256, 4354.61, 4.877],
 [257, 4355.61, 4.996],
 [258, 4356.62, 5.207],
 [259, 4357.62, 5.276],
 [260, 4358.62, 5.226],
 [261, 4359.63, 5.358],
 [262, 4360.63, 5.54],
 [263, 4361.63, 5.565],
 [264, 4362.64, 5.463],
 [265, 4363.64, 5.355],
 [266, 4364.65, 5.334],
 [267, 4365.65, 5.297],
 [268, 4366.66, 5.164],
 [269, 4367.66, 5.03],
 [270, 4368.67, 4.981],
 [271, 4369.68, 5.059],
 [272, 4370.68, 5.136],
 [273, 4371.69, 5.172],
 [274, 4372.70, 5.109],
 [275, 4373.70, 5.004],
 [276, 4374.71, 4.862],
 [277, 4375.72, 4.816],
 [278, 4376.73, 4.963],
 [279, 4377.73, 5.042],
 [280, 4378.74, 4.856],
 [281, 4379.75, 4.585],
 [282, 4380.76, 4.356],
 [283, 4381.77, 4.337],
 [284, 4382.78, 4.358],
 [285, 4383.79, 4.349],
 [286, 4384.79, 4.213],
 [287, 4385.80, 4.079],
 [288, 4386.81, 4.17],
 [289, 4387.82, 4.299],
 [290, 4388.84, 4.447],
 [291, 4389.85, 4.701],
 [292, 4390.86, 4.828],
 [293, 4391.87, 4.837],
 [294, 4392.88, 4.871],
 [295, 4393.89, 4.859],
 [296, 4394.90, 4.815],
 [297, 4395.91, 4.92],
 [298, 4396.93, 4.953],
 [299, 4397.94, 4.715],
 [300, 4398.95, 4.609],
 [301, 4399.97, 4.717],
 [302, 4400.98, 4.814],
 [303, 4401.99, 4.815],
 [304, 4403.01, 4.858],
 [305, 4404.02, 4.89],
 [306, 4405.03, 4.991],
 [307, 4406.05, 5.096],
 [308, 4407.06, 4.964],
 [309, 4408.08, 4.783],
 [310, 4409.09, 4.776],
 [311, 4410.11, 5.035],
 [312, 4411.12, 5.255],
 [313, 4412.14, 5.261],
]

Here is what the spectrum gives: -1.8 Angstrom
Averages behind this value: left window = 3.64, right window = 5.22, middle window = 4.76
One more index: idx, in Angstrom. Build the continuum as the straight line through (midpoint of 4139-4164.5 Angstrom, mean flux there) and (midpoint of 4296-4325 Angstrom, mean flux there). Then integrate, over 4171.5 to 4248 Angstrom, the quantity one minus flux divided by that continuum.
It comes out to -4.2 Angstrom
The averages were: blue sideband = 3.83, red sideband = 3.94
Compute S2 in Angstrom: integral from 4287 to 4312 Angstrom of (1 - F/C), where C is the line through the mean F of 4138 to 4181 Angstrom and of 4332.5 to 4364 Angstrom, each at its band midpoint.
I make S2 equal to 5.1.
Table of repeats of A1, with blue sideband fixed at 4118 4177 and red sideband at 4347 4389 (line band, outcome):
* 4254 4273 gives 0.1 Angstrom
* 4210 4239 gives 1.0 Angstrom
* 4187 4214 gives 1.1 Angstrom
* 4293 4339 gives 4.6 Angstrom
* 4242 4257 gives -0.1 Angstrom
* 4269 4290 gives 1.2 Angstrom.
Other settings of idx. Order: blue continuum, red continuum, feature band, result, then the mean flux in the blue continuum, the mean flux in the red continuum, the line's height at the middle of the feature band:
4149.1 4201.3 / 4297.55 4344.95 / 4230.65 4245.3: -1.2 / 3.88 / 4.27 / 4.05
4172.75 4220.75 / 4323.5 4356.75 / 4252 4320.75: 5.5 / 4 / 4.78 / 4.49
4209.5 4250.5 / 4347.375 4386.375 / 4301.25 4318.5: 3.6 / 4.25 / 4.96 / 4.66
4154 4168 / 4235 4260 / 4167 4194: 1.0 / 3.92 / 4.43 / 4.03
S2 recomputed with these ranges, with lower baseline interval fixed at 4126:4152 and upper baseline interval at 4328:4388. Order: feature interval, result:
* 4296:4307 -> 3.0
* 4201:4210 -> 0.3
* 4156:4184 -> 1.0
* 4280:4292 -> 0.7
